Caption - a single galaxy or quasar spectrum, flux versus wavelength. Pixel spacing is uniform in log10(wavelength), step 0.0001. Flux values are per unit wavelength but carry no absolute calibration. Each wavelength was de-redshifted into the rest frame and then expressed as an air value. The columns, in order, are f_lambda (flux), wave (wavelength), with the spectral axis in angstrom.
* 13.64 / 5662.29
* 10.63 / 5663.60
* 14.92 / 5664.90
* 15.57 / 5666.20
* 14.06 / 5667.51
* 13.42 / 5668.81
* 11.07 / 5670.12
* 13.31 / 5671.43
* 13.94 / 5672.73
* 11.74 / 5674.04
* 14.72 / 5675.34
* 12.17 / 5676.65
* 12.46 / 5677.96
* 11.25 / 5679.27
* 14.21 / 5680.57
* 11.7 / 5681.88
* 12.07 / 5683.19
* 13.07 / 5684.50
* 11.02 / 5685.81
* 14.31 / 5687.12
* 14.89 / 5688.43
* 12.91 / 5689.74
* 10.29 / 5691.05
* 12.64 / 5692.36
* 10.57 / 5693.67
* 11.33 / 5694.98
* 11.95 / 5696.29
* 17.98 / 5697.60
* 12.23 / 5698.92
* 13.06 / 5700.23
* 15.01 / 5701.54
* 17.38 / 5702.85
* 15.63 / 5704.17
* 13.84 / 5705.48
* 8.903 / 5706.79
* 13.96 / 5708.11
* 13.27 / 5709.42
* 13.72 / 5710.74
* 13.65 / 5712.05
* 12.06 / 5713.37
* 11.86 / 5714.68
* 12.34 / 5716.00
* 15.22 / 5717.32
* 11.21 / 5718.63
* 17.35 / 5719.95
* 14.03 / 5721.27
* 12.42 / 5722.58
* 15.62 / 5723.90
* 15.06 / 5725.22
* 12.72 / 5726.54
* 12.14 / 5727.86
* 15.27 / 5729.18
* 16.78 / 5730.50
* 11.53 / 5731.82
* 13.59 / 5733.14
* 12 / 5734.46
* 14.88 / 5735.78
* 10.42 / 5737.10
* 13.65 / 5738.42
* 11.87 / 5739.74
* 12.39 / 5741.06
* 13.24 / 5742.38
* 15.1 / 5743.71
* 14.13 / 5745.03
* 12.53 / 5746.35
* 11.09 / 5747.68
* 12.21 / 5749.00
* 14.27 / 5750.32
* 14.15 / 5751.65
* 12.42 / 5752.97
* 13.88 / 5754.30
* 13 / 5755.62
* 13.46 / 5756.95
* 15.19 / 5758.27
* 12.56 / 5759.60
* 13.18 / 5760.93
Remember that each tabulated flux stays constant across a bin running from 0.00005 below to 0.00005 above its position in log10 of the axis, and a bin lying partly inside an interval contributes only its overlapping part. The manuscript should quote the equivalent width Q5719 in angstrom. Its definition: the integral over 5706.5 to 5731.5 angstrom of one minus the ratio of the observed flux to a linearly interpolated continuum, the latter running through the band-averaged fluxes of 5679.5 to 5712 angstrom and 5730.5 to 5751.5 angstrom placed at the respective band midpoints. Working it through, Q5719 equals -1.0 angstrom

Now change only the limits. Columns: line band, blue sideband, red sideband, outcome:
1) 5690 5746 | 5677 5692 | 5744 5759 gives -1.86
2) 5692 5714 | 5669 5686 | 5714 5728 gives -0.25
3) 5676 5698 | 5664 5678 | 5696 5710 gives 1.79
